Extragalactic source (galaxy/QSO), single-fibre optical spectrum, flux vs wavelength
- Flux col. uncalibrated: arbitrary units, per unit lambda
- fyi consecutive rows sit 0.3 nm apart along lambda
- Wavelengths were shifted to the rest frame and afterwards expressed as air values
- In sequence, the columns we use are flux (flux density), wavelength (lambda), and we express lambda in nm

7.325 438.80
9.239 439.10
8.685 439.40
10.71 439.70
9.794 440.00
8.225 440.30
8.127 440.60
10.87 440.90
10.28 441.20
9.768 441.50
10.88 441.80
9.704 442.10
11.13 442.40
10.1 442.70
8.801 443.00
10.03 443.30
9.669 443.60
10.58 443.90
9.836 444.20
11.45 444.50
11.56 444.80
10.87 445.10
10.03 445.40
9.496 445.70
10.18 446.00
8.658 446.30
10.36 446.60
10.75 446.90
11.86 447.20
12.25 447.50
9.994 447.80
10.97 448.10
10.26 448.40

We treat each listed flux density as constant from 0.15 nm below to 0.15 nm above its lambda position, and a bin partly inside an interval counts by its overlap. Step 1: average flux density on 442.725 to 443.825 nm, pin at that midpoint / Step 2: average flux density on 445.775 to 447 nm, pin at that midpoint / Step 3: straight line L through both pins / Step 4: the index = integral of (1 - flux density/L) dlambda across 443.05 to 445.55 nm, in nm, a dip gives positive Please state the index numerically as -0.18 nm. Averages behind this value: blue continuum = 9.64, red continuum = 9.93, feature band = 10.4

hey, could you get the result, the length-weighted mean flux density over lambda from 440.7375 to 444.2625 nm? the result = 10.1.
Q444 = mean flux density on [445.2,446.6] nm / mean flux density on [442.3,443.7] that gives 0.98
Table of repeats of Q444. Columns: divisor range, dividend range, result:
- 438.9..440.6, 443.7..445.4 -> 1.17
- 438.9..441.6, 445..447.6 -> 1.10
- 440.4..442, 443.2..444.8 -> 1.05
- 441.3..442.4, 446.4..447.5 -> 1.08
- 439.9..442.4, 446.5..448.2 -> 1.13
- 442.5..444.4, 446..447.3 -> 1.04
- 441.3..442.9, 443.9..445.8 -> 1.03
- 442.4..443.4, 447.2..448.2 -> 1.14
